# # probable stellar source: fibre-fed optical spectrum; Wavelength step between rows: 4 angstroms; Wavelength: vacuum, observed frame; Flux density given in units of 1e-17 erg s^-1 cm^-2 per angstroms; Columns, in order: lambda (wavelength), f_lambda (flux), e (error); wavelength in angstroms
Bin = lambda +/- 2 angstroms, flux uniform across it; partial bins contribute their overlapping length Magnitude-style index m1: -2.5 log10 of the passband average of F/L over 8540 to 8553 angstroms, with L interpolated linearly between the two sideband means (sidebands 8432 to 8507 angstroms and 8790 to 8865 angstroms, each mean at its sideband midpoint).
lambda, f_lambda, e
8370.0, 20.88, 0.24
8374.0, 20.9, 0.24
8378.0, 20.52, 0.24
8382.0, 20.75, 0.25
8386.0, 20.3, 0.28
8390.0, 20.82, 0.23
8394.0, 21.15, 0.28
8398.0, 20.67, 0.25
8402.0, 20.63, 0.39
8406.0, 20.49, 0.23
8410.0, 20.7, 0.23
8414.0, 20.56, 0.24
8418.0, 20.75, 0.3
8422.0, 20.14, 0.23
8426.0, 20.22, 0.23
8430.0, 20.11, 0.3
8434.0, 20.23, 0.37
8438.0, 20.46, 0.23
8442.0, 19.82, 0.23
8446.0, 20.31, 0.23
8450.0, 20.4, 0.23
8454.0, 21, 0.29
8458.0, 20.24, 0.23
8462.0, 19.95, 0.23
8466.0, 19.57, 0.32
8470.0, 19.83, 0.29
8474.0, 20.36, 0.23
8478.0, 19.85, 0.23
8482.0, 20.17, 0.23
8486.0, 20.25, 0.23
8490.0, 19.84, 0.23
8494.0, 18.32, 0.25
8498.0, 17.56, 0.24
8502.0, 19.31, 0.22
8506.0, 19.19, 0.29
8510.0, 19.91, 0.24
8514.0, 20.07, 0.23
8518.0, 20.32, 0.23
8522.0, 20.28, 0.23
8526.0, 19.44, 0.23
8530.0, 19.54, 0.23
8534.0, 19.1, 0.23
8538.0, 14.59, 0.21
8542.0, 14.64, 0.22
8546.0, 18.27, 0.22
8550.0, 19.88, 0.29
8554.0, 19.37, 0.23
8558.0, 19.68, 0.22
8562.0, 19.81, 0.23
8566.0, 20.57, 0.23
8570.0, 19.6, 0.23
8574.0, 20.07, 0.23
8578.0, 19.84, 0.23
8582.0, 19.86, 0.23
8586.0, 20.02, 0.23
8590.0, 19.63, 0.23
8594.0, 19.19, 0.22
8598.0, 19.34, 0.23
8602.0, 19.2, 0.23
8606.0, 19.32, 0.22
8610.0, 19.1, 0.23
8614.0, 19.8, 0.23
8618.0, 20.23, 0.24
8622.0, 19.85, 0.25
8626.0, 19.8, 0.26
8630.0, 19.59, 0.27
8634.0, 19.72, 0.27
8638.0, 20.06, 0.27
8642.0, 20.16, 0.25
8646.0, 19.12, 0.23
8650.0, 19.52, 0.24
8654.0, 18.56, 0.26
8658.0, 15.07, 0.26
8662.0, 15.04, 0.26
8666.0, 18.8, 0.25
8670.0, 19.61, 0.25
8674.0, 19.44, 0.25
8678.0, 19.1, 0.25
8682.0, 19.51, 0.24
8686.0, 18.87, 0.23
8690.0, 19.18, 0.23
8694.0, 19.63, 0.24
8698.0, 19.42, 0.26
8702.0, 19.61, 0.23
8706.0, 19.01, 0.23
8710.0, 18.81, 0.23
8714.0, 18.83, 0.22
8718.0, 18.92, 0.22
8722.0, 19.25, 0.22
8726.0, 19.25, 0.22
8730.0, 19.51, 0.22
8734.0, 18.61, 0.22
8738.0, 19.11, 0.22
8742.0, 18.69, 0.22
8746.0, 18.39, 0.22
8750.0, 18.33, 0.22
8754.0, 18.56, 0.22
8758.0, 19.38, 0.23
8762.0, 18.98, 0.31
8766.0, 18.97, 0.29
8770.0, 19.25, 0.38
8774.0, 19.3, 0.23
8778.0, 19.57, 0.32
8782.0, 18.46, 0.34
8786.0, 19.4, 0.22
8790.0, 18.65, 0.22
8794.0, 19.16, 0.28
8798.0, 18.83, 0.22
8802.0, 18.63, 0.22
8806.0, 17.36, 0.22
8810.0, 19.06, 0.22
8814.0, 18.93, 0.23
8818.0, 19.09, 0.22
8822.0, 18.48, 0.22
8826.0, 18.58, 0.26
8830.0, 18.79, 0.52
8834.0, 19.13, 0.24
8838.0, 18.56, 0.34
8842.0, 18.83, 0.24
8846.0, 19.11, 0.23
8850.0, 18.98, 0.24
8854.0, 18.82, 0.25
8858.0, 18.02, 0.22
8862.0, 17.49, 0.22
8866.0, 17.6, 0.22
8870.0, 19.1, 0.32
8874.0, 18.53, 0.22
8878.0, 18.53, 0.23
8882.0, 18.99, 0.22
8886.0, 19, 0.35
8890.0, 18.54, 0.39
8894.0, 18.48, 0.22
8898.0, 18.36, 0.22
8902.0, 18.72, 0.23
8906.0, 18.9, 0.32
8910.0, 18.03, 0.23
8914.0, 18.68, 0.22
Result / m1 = 0.11 mag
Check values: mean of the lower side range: 19.8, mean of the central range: 17.7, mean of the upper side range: 18.6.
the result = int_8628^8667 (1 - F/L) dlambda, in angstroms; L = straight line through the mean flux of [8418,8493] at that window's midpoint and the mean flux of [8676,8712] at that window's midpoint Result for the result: 1.7 angstroms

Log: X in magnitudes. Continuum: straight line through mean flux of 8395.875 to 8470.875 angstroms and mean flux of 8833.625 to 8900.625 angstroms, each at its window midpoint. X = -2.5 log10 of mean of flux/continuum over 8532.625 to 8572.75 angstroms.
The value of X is 0.07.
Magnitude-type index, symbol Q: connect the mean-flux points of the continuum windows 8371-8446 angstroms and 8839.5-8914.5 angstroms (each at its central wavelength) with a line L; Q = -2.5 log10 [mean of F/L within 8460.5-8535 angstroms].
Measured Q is 0.03 mag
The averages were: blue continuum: 20.5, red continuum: 18.6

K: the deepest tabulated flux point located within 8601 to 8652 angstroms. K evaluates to 19.1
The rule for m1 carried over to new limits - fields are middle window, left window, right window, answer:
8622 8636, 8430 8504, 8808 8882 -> -0.02 mag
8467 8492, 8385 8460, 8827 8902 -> 0.01 mag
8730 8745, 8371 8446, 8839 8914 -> 0.02 mag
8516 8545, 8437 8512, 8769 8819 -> 0.08 mag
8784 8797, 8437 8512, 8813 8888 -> -0.01 mag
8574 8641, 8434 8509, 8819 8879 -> -0.02 mag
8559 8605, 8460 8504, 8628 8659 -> -0.03 mag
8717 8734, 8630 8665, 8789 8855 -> -0.03 mag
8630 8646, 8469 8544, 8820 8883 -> -0.05 mag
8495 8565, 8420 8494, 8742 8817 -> 0.05 mag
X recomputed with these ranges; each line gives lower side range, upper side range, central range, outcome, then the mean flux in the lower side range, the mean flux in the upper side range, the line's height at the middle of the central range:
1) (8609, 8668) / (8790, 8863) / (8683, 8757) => -0.010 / 19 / 18.7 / 18.8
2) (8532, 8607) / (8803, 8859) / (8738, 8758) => 0.010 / 19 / 18.7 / 18.8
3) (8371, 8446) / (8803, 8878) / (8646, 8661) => 0.099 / 20.5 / 18.6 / 19.4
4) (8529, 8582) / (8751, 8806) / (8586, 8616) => -0.030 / 18.9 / 18.9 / 18.9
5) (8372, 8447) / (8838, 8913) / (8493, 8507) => 0.087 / 20.5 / 18.6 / 20.1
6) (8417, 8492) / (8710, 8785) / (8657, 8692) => 0.051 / 20.2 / 19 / 19.3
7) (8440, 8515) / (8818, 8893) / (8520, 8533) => -0.004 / 19.8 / 18.6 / 19.6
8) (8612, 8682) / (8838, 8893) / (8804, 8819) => 0.007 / 19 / 18.6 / 18.7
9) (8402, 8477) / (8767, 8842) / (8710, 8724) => 0.013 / 20.3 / 18.8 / 19.2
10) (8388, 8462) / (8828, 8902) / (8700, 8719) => 0.013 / 20.5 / 18.6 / 19.3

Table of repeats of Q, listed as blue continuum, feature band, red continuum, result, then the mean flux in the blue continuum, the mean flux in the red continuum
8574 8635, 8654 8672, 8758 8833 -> 0.13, 19.6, 18.9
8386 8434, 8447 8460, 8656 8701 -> -0.02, 20.5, 18.5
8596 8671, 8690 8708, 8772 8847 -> -0.02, 19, 18.8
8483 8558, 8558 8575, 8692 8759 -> -0.06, 18.9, 19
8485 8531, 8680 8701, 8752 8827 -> -0.01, 19.5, 18.9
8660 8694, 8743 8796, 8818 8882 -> -0.02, 18.7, 18.6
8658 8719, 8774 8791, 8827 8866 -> -0.02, 18.8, 18.6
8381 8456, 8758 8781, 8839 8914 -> -0.01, 20.5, 18.6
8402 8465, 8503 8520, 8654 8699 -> 0.00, 20.4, 18.5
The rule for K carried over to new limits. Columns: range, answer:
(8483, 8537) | 17.56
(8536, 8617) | 14.59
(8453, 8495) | 18.32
